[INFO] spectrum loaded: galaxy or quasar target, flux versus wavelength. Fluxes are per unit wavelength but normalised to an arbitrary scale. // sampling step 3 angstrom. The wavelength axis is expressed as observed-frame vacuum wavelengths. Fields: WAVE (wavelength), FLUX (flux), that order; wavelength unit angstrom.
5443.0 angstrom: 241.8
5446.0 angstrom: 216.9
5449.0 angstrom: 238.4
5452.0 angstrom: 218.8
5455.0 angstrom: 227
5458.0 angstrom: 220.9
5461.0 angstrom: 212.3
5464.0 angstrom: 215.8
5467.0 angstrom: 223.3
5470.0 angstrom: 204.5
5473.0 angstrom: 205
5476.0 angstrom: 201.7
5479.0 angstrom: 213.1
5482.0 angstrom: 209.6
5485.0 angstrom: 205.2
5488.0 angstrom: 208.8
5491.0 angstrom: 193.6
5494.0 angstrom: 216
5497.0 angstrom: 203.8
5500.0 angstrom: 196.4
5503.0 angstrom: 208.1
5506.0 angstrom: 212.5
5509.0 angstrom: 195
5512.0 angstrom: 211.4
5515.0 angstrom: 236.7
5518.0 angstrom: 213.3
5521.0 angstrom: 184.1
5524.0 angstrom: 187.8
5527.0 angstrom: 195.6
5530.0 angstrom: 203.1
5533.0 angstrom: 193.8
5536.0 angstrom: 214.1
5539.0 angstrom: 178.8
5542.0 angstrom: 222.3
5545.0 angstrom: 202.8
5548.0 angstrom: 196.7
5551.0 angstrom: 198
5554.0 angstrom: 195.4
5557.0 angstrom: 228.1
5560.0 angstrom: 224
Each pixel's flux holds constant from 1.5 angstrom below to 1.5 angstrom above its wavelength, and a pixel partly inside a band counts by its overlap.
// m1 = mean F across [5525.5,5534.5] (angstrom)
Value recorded 198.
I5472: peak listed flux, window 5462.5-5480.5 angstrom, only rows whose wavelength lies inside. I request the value 223.3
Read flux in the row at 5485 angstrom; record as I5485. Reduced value 205.2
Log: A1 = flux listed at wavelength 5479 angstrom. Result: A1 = 213.1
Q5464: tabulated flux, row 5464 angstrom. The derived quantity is 215.8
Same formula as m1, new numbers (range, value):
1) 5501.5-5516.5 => 213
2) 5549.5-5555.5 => 197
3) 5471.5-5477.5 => 203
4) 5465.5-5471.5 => 214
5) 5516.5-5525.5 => 195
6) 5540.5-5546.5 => 213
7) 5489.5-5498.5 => 204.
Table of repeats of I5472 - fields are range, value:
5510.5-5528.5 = 236.7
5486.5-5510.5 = 216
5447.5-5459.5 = 238.4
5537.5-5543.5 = 222.3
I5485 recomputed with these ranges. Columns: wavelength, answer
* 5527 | 195.6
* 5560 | 224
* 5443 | 241.8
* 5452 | 218.8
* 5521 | 184.1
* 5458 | 220.9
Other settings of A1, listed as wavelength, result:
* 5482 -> 209.6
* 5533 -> 193.8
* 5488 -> 208.8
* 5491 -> 193.6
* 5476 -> 201.7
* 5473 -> 205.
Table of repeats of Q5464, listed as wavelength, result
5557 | 228.1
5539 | 178.8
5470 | 204.5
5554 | 195.4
